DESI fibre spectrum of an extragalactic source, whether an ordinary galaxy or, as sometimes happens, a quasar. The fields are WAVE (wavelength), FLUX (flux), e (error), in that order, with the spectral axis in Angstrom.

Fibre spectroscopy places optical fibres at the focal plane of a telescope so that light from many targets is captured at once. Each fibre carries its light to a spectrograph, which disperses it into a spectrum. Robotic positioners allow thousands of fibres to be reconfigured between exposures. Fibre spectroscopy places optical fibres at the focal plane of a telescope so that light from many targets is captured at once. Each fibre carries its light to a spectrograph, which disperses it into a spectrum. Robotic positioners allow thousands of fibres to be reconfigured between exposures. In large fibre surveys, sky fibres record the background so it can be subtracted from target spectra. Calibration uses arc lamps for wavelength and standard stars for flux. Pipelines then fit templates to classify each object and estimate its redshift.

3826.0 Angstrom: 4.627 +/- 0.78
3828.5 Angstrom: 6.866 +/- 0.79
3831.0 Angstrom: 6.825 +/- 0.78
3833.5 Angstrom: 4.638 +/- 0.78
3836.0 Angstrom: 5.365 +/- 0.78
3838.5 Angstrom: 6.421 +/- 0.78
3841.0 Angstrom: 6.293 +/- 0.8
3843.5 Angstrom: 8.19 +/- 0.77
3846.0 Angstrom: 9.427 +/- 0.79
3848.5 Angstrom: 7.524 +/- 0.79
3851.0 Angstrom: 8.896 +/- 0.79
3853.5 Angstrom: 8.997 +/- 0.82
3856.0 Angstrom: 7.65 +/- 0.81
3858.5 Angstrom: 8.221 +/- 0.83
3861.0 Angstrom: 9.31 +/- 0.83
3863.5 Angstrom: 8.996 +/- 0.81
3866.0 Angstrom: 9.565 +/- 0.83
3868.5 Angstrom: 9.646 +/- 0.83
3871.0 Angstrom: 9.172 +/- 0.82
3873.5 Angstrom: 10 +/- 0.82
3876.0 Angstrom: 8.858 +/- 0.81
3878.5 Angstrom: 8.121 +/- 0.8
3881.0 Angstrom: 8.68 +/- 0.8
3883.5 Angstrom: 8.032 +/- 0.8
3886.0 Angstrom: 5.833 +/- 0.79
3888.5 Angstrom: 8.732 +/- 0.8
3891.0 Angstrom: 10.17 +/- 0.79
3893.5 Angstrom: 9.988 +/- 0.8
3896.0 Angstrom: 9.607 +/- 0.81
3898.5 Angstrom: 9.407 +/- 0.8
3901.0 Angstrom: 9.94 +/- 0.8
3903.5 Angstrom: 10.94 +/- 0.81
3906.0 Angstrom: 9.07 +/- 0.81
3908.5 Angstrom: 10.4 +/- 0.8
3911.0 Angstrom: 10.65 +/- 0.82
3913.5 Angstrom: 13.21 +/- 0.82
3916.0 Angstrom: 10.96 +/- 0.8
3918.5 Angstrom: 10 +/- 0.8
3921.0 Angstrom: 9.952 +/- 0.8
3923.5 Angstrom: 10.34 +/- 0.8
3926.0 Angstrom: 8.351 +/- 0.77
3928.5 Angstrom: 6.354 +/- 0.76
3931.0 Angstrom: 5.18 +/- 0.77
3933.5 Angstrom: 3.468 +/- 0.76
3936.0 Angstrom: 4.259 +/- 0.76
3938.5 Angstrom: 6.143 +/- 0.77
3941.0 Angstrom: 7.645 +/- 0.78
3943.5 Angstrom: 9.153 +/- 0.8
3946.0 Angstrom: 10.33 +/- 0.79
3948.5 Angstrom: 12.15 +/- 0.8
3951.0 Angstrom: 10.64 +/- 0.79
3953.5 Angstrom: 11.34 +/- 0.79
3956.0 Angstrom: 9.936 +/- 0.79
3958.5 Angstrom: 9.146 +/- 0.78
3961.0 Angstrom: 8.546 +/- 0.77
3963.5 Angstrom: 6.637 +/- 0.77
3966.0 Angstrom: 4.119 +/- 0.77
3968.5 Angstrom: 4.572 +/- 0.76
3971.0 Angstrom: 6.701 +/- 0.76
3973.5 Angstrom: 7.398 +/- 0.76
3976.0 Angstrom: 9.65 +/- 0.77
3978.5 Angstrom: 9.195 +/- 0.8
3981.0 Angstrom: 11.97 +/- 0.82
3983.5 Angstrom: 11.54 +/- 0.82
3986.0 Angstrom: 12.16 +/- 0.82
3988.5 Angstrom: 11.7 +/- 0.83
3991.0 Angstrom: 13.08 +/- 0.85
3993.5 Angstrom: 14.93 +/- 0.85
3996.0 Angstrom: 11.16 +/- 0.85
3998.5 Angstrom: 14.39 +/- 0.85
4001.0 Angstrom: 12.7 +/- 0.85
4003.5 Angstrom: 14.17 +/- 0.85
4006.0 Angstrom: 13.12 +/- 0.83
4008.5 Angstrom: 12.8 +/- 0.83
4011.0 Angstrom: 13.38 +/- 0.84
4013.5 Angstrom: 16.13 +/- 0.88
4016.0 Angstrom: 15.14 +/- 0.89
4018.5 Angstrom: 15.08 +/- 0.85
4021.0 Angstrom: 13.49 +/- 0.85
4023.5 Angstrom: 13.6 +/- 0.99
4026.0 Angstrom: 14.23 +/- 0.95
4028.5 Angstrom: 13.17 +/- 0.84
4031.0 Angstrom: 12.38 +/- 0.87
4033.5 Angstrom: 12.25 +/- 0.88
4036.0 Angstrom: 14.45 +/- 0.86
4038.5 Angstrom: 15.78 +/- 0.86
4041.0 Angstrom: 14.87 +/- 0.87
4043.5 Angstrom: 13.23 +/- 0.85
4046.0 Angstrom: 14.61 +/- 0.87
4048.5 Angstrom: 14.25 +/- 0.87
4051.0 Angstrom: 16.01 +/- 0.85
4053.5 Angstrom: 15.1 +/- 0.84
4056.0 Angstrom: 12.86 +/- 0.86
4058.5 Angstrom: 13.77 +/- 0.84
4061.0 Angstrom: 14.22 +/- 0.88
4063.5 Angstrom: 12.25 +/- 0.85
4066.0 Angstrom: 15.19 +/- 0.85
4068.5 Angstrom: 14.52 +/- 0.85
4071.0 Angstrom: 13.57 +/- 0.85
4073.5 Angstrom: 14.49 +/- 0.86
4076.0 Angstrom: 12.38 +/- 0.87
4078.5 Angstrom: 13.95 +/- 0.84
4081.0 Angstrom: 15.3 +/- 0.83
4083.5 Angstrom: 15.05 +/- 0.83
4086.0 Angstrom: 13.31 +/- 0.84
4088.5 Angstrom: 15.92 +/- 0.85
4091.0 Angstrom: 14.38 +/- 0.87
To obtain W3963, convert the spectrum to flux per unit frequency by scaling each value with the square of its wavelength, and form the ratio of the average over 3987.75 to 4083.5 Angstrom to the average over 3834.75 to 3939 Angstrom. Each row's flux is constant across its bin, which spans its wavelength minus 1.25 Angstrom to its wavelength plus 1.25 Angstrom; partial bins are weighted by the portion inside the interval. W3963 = 1.75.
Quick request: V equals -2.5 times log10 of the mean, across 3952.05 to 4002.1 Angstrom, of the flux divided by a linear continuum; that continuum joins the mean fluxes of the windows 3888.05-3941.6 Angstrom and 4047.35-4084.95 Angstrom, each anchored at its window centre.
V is 0.112 mag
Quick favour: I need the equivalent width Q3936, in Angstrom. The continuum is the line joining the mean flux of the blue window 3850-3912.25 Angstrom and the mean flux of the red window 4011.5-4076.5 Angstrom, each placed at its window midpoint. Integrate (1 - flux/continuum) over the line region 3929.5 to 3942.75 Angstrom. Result 6.5 Angstrom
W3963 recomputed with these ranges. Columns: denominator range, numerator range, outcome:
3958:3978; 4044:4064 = 2.08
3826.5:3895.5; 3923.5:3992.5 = 1.11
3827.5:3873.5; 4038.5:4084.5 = 1.99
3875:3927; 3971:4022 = 1.37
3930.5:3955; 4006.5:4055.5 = 1.82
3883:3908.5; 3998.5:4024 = 1.60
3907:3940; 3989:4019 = 1.71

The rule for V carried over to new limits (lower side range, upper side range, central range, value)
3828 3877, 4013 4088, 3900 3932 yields 0.03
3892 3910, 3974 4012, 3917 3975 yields 0.36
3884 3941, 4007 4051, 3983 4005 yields -0.04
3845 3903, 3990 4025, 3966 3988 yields 0.38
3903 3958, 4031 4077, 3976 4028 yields -0.10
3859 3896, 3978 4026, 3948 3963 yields 0.16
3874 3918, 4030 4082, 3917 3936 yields 0.36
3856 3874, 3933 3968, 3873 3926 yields -0.11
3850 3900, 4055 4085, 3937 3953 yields 0.15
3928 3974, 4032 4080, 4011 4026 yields -0.23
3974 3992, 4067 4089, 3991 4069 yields -0.11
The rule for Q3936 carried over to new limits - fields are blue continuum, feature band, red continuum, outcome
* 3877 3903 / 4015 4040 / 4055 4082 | -2.4 Angstrom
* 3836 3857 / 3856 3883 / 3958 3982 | -4.2 Angstrom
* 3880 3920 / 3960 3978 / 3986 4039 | 7.8 Angstrom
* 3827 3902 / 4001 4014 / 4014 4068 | -0.7 Angstrom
